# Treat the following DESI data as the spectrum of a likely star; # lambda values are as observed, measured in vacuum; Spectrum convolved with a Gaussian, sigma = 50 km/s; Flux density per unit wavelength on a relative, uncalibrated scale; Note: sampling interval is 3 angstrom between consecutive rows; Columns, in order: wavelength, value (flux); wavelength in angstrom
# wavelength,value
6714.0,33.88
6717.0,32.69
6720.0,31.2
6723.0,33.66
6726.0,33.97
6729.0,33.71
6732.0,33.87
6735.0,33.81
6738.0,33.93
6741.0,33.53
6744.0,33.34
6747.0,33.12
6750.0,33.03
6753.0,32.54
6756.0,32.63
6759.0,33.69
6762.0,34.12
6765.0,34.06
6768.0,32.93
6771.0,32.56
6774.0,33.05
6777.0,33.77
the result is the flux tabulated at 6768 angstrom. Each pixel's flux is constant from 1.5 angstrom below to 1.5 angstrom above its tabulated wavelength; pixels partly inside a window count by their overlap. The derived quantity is 32.93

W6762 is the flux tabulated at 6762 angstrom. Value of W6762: 34.12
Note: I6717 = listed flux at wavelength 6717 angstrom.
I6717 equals 32.69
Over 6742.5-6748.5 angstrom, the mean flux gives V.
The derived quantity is 33.2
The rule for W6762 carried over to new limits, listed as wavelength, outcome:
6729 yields 33.71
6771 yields 32.56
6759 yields 33.69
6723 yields 33.66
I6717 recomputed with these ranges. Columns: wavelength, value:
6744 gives 33.34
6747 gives 33.12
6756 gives 32.63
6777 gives 33.77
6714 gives 33.88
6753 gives 32.54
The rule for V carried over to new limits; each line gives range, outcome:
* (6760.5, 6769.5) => 33.7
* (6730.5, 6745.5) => 33.7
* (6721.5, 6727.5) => 33.8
